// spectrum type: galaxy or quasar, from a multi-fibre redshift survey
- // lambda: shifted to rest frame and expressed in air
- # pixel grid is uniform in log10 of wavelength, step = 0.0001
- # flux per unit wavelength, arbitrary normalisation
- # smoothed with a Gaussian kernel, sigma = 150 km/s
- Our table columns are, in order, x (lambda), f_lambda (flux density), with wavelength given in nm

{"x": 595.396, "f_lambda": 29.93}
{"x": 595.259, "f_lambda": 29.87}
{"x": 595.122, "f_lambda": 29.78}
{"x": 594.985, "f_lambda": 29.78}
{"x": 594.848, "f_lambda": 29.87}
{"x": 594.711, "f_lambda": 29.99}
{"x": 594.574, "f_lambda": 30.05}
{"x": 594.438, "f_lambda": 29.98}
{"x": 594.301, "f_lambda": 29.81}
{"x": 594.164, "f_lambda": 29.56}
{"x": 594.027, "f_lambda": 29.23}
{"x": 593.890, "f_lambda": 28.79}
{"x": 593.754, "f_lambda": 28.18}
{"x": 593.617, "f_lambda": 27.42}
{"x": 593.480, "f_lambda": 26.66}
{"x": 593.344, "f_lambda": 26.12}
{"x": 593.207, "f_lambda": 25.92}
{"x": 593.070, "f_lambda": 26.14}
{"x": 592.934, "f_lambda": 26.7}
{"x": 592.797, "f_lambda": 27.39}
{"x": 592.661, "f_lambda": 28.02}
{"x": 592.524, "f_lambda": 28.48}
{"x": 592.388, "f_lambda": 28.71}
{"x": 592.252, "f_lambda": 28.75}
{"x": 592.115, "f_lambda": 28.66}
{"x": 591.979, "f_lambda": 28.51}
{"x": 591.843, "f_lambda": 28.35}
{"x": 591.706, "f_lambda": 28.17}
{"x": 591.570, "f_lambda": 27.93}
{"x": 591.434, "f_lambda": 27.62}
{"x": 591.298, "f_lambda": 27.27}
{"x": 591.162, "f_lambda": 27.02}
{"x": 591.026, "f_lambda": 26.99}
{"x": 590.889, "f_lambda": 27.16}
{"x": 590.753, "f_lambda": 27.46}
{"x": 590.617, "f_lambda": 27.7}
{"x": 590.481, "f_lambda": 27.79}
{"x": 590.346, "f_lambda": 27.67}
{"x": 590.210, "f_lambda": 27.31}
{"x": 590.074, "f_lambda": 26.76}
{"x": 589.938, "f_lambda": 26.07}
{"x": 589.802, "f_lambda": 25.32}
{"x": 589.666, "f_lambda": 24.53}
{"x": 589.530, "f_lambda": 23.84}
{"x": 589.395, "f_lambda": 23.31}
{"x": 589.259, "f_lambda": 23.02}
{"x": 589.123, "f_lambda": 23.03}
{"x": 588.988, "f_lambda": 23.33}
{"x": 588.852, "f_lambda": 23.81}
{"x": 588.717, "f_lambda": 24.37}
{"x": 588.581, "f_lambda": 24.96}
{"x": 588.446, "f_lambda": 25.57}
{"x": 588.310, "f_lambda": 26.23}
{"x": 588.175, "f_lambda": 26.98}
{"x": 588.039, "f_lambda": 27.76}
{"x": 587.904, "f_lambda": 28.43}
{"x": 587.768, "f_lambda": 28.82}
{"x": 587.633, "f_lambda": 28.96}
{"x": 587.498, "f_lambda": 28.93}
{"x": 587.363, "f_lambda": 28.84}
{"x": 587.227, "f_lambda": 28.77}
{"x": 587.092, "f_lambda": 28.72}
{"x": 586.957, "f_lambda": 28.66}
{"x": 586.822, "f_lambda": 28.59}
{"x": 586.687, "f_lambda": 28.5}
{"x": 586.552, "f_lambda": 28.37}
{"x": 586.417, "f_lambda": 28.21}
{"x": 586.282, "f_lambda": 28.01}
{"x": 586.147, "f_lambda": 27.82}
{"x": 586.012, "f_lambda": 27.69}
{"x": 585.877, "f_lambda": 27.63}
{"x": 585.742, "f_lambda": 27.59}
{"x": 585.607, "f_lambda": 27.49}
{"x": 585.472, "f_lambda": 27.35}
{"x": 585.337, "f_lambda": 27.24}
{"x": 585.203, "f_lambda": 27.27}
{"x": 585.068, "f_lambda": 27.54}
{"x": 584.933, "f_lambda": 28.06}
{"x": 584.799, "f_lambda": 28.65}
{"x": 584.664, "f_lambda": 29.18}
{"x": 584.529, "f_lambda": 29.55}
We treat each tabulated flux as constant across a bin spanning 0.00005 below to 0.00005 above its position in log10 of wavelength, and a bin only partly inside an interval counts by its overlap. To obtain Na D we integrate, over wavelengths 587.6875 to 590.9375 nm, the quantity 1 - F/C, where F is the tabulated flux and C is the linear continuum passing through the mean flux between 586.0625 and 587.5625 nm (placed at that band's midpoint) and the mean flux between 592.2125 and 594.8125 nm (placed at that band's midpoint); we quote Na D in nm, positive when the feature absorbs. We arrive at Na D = 0.29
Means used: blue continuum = 28.5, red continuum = 28.2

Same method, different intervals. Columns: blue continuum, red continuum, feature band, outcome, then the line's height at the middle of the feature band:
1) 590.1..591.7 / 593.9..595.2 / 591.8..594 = 0.08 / 28.7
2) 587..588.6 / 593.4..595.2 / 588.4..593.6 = 0.37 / 28.5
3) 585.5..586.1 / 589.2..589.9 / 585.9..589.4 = -0.15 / 25.9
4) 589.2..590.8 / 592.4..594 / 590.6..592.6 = -0.10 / 26.6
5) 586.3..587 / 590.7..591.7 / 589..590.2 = 0.14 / 27.8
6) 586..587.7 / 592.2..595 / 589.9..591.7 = 0.07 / 28.4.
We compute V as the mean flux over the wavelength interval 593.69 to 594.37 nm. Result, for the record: 29.1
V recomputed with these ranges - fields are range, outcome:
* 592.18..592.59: 28.7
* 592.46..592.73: 28.2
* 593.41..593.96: 27.8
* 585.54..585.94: 27.6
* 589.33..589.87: 24.3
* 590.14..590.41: 27.5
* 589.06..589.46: 23.1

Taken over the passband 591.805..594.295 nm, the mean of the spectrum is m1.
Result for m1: 27.9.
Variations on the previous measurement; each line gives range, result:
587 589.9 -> 26.1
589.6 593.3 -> 27.3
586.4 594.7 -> 27.3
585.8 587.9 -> 28.4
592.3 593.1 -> 27.7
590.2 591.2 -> 27.4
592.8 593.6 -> 26.5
